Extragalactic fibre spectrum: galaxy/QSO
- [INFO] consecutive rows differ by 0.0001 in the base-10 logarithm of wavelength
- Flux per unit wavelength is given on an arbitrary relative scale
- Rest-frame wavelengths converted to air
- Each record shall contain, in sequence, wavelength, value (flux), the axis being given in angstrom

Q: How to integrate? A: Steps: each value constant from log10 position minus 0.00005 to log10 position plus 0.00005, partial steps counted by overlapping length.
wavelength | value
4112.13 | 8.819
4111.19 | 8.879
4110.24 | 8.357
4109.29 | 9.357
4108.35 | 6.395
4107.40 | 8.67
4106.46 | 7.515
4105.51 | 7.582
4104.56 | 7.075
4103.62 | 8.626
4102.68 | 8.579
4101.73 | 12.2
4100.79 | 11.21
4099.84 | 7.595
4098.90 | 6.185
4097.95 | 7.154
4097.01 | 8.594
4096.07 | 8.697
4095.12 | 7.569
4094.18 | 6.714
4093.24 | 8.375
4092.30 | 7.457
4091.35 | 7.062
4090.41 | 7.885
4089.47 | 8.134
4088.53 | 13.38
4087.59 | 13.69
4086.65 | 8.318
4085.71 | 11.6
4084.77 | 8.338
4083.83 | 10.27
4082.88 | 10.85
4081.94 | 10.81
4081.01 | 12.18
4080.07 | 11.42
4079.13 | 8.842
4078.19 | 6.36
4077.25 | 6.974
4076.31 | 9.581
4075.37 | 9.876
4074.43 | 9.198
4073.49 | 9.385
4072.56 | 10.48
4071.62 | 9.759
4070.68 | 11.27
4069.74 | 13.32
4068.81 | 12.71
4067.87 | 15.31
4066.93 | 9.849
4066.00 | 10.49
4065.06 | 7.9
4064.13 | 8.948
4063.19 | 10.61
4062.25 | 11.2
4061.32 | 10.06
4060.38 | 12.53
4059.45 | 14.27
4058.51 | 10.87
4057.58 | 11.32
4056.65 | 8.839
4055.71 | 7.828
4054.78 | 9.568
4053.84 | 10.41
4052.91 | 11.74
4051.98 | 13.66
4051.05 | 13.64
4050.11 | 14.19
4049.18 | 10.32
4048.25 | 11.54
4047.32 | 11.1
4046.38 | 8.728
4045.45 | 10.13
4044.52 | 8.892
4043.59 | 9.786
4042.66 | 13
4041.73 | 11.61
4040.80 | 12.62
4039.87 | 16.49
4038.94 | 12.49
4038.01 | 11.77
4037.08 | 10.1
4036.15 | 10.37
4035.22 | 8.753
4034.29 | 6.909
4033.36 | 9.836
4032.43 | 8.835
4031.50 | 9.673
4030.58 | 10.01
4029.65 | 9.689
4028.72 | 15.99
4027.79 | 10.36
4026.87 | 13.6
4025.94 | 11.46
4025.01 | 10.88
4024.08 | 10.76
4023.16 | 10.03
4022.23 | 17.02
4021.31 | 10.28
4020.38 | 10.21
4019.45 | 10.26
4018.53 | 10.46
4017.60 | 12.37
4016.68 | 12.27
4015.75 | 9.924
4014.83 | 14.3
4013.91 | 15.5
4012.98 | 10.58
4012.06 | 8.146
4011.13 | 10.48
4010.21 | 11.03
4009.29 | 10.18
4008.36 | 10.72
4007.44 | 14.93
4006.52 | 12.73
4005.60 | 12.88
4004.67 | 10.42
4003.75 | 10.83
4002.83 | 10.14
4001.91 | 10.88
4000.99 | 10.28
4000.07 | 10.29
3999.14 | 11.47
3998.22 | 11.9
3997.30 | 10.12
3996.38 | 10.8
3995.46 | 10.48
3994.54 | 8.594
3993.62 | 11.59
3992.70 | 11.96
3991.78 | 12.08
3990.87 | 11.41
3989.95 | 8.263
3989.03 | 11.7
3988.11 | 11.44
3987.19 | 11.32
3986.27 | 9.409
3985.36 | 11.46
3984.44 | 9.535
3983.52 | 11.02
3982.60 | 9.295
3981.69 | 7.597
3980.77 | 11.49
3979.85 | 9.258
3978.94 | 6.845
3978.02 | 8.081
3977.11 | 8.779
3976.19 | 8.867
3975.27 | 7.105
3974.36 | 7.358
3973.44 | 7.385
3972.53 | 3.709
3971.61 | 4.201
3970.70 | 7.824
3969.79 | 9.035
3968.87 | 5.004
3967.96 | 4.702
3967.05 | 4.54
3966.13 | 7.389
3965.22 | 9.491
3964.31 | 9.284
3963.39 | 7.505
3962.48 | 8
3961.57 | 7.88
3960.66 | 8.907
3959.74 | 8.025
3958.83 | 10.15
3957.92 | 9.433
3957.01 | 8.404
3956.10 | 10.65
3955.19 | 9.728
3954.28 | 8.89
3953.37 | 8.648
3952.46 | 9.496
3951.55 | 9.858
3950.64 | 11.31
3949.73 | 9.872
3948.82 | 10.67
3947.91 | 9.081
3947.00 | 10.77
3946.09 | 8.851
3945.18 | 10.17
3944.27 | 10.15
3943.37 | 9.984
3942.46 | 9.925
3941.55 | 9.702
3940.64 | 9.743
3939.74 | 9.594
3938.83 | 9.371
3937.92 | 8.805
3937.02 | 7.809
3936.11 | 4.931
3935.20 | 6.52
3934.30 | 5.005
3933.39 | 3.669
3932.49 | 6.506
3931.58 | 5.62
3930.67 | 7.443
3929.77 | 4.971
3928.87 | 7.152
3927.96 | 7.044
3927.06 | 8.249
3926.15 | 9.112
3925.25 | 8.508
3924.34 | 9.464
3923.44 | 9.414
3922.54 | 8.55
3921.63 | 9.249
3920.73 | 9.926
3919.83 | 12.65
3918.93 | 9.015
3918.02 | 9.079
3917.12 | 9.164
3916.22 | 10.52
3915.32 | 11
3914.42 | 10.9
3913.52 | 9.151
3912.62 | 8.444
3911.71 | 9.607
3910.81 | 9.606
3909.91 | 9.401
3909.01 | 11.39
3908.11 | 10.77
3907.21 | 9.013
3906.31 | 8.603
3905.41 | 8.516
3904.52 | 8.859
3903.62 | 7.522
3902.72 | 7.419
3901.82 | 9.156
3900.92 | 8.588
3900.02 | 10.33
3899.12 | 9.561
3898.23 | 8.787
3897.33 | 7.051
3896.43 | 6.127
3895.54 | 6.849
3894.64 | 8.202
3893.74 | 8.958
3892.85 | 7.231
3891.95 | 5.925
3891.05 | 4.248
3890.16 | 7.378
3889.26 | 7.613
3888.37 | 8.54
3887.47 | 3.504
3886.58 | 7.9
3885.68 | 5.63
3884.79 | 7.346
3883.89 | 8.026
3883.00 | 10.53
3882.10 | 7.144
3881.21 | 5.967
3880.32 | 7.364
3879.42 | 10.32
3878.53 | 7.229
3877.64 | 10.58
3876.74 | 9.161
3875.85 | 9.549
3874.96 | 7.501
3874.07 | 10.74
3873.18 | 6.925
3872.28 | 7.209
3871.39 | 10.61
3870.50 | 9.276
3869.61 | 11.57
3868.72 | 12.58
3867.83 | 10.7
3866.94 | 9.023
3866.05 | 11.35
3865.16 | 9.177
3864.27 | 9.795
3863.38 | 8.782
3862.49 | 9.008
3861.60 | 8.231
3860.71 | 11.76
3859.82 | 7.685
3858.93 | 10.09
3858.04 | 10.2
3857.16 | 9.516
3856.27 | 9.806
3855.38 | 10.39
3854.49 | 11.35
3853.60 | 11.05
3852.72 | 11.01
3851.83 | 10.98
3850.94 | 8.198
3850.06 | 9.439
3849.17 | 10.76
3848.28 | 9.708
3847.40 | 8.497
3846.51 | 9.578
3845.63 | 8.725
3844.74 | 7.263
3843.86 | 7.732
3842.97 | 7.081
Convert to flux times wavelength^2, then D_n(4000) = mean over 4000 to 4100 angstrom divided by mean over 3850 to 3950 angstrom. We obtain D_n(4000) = 1.3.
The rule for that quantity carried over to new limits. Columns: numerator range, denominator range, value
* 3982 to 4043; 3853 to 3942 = 1.37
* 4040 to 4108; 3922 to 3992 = 1.25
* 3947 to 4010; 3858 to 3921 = 1.12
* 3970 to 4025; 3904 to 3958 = 1.20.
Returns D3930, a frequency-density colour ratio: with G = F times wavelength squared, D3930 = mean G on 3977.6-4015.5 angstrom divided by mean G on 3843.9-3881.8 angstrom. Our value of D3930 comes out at 1.22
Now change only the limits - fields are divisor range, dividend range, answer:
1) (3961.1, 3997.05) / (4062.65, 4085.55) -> 1.22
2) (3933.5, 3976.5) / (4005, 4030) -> 1.45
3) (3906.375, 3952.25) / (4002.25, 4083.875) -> 1.30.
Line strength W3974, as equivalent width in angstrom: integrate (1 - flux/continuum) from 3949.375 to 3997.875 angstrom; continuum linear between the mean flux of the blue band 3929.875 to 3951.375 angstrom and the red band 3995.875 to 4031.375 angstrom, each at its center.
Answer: 4.1 angstrom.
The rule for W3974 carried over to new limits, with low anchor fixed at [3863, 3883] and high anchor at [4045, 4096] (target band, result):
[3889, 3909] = 2.7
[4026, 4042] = -1.6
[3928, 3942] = 3.6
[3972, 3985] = 2.0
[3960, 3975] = 4.2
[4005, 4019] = -2.5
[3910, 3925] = -0.4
